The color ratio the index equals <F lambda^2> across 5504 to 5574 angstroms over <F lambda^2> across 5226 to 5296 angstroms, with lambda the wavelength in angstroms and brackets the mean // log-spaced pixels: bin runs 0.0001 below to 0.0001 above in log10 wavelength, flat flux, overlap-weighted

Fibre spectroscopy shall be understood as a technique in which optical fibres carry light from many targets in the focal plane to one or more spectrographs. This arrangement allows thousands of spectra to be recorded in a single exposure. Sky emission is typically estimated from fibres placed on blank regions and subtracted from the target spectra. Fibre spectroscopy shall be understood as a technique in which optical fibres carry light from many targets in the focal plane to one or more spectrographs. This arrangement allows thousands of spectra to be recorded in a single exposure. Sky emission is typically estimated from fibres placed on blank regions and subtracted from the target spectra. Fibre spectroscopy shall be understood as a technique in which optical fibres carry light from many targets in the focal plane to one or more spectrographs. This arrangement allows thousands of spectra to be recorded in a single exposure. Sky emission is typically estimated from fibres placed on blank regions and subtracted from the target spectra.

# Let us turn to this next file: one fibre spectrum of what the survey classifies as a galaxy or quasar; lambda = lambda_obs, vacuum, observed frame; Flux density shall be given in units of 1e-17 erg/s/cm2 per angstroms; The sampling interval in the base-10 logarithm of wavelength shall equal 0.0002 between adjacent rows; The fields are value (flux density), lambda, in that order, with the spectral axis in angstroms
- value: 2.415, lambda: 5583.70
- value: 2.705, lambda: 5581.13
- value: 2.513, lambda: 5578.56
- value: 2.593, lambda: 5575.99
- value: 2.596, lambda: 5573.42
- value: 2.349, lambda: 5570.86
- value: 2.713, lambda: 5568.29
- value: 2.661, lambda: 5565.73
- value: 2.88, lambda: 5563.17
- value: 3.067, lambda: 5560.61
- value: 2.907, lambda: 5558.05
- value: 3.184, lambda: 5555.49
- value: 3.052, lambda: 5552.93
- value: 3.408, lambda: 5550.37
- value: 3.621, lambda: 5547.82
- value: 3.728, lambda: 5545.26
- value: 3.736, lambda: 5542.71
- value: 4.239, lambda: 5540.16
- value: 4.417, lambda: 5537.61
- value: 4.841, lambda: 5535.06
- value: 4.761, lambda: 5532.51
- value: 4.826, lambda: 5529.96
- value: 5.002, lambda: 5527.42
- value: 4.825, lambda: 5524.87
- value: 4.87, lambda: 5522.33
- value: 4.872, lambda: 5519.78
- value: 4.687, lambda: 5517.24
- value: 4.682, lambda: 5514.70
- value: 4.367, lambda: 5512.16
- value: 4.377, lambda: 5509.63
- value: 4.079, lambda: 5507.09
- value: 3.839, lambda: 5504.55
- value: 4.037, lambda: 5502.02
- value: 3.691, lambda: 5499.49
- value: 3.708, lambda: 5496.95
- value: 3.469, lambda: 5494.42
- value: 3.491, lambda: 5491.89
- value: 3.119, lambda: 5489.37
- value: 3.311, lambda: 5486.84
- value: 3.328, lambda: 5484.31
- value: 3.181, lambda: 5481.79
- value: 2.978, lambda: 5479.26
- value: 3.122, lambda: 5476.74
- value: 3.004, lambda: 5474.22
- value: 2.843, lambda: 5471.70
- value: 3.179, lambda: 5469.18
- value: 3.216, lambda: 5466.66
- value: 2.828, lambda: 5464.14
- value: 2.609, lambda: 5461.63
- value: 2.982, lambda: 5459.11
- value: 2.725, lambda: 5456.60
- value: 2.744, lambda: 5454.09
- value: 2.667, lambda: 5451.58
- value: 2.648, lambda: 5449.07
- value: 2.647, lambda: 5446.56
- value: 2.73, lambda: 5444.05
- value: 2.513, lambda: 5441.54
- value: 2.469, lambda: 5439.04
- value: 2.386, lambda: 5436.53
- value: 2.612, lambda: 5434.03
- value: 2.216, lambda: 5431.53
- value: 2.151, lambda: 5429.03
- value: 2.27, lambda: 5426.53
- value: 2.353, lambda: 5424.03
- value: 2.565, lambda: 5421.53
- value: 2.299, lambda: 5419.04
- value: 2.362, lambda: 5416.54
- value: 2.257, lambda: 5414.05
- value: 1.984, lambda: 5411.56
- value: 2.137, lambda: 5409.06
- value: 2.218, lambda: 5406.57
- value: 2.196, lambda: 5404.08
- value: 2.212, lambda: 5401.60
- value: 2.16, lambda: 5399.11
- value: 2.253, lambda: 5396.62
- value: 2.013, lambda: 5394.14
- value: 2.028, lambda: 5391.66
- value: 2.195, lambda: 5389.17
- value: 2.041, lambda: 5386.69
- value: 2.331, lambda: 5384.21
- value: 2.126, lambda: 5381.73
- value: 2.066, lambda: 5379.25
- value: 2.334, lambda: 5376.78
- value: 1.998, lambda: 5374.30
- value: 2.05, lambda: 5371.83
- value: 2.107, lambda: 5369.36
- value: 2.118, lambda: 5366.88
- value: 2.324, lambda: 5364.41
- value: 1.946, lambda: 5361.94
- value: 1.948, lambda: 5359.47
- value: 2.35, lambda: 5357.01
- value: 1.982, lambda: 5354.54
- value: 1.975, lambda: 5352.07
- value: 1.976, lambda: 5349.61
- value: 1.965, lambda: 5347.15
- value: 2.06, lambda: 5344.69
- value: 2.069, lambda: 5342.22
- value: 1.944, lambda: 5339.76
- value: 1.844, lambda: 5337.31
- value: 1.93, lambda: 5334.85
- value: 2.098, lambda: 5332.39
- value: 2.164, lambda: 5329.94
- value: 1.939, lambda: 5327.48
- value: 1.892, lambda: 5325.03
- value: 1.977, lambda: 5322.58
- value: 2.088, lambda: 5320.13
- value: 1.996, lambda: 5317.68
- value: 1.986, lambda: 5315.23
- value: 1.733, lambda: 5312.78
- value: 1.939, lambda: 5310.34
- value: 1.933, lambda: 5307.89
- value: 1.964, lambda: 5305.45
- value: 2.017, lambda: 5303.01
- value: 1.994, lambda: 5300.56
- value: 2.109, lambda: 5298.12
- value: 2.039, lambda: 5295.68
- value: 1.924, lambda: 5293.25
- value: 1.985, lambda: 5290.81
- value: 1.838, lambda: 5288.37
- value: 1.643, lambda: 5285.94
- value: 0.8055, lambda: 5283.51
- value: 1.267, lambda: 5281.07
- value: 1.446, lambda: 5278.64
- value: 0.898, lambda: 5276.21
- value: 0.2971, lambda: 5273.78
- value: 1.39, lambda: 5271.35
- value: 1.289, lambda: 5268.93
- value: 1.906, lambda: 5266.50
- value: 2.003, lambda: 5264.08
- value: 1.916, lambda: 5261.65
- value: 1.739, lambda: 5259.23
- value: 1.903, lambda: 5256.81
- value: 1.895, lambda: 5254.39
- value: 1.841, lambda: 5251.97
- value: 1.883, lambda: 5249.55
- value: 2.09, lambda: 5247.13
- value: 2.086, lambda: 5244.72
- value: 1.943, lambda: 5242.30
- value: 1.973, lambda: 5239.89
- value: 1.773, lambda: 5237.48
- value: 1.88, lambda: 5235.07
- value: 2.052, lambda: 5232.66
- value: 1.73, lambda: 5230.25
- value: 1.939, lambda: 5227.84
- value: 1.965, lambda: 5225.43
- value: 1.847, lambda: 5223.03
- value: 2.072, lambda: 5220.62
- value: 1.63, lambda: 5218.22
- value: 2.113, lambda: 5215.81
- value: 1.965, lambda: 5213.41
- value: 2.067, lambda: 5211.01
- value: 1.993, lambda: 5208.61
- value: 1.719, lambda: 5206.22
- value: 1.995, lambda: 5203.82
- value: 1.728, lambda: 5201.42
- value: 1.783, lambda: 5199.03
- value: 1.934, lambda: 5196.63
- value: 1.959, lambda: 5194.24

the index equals 2.53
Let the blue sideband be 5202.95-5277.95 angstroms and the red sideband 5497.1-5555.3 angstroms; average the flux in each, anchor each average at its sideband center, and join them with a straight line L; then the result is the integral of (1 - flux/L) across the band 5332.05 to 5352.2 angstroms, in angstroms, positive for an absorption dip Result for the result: 5.2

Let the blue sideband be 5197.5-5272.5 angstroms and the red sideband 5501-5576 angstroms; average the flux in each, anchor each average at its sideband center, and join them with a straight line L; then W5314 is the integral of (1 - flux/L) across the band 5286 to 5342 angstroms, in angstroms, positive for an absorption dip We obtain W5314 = 9.9 angstroms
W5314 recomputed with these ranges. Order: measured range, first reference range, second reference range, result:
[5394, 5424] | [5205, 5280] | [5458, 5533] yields 8.31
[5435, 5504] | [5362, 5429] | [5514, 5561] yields 4.12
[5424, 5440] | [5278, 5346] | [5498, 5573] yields 3.34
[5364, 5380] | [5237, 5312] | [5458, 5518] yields 2.54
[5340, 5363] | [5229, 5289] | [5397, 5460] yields 0.48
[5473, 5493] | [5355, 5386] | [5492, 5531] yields 3.58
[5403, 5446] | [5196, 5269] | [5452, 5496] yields 7.39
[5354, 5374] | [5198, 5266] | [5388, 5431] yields 0.33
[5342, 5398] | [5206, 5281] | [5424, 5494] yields 6.69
